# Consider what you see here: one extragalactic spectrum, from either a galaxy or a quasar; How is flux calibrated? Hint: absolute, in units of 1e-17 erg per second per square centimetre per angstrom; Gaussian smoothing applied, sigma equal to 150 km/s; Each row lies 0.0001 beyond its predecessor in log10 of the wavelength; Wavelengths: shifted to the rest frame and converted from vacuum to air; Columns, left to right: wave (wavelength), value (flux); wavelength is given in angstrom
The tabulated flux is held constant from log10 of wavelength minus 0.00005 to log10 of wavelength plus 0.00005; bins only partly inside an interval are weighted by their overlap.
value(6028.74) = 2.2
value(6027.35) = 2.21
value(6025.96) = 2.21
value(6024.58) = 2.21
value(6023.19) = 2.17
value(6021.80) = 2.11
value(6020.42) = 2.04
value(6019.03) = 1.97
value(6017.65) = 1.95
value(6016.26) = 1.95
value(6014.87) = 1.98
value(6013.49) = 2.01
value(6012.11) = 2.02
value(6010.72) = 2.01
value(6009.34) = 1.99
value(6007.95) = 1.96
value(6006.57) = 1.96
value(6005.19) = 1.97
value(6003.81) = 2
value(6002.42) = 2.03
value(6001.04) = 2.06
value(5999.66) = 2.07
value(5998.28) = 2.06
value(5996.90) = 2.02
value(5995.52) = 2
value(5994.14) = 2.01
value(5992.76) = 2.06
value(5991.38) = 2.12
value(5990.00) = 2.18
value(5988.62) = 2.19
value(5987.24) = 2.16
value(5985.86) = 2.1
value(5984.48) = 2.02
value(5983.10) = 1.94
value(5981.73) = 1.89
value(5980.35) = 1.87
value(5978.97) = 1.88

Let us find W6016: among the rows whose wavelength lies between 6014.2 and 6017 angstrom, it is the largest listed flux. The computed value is 1.98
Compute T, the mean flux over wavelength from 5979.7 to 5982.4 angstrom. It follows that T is 1.88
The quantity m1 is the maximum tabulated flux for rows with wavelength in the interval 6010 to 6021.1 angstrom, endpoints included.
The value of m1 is 2.04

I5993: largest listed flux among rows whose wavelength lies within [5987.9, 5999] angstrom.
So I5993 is 2.19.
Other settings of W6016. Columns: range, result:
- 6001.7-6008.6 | 2.03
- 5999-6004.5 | 2.07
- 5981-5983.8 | 1.94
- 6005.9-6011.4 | 2.01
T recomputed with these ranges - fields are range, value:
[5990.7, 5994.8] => 2.06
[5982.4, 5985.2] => 1.98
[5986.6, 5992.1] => 2.16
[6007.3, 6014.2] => 2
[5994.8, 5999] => 2.03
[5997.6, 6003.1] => 2.06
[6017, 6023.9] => 2.05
